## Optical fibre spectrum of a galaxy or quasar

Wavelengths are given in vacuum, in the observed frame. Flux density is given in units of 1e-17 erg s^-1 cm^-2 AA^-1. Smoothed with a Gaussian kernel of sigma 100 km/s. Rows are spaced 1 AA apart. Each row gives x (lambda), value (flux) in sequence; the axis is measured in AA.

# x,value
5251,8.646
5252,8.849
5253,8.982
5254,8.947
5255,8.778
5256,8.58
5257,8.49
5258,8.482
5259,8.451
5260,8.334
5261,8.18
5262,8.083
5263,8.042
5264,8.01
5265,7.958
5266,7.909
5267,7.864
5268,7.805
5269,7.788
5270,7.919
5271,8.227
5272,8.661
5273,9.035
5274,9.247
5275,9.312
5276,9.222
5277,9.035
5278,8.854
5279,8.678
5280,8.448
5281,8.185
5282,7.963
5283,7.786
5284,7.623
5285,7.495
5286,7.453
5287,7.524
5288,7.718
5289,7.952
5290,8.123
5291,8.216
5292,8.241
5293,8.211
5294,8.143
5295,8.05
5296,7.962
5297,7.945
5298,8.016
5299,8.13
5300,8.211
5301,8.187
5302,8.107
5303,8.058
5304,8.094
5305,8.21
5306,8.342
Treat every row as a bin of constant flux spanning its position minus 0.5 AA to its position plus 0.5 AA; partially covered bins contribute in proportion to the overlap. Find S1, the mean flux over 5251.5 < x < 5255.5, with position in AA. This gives 8.89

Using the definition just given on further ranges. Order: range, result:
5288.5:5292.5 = 8.13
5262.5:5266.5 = 7.98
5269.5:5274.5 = 8.62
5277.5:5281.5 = 8.54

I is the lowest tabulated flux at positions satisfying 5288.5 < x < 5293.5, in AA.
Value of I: 7.952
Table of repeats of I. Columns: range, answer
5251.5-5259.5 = 8.451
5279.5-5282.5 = 7.963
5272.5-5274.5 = 9.035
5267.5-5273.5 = 7.788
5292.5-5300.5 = 7.945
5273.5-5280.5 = 8.448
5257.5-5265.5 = 7.958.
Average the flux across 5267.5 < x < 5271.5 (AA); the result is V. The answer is 7.93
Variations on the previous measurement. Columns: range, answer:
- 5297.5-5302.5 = 8.13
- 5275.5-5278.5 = 9.04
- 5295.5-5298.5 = 7.97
